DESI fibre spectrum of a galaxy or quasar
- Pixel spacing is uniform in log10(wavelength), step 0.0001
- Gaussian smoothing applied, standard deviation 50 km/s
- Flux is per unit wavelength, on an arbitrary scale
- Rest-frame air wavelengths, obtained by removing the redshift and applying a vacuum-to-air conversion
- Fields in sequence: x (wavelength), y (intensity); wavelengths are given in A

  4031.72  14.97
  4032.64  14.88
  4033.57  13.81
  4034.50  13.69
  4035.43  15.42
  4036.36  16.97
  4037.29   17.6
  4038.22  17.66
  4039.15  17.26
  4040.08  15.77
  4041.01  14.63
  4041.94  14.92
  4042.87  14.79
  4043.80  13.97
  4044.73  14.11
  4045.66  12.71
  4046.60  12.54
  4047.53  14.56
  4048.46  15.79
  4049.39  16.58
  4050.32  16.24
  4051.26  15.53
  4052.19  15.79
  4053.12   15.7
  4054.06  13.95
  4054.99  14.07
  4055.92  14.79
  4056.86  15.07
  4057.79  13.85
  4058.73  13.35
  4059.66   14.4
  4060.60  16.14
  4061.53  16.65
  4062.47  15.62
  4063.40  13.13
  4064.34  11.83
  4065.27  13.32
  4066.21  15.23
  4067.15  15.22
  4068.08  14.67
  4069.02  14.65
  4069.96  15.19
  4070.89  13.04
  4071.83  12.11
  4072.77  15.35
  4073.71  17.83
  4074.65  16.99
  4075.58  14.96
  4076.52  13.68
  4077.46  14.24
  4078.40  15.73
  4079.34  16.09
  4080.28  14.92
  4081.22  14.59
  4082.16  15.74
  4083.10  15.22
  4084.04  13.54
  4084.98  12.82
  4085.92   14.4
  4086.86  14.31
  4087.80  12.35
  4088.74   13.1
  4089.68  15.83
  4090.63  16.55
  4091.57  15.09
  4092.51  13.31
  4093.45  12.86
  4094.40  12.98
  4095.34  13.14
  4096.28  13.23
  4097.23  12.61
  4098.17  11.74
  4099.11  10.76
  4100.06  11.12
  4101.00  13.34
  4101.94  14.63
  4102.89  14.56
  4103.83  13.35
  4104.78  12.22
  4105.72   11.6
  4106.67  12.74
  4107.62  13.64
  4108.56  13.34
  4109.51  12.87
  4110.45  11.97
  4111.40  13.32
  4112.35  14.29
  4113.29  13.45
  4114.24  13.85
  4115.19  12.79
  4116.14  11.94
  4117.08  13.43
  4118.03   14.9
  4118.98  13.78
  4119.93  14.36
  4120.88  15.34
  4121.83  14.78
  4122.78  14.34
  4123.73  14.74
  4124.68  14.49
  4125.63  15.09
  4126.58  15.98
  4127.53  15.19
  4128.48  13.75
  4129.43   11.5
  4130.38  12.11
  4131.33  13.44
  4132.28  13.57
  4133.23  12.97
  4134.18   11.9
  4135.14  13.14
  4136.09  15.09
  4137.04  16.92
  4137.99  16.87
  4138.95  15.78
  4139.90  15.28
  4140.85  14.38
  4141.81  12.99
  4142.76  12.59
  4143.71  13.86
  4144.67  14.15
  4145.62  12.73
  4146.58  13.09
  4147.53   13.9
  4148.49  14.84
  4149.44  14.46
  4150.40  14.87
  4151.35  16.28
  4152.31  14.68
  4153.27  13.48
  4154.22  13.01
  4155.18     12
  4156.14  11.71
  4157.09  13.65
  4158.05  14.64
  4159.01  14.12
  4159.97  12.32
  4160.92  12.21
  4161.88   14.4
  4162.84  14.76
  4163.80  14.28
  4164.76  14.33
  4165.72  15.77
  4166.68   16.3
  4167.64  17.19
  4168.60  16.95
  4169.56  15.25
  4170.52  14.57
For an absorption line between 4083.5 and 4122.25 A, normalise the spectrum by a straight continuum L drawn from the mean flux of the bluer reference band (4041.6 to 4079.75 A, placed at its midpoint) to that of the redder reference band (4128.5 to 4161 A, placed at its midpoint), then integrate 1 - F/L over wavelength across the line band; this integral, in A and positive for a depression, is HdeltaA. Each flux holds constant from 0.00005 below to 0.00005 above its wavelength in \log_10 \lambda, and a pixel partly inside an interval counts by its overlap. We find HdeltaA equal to 2.3 A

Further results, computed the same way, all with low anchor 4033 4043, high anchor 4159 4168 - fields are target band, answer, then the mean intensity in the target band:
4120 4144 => 1.0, 14.3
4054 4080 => 1.2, 14.7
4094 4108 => 2.2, 12.8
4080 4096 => 1.2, 14.1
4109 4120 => 1.2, 13.4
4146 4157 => 0.6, 13.8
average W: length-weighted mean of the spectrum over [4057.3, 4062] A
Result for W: 14.9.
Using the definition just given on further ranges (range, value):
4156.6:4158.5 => 14.1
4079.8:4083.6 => 15.1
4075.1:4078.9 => 14.7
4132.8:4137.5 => 14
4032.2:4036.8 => 14.9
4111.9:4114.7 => 13.9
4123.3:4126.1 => 14.8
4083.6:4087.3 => 13.8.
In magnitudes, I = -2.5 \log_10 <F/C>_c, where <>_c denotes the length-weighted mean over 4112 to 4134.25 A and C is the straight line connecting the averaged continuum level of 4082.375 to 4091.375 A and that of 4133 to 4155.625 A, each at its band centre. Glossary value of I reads 0.026 mag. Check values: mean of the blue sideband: 14.3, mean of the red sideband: 14.1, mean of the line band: 13.9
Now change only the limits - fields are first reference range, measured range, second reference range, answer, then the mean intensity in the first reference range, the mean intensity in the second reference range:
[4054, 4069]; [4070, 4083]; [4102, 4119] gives -0.07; 14.5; 13.2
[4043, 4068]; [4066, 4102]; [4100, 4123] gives -0.01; 14.6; 13.5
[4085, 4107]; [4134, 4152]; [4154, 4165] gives -0.08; 13.3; 13.4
